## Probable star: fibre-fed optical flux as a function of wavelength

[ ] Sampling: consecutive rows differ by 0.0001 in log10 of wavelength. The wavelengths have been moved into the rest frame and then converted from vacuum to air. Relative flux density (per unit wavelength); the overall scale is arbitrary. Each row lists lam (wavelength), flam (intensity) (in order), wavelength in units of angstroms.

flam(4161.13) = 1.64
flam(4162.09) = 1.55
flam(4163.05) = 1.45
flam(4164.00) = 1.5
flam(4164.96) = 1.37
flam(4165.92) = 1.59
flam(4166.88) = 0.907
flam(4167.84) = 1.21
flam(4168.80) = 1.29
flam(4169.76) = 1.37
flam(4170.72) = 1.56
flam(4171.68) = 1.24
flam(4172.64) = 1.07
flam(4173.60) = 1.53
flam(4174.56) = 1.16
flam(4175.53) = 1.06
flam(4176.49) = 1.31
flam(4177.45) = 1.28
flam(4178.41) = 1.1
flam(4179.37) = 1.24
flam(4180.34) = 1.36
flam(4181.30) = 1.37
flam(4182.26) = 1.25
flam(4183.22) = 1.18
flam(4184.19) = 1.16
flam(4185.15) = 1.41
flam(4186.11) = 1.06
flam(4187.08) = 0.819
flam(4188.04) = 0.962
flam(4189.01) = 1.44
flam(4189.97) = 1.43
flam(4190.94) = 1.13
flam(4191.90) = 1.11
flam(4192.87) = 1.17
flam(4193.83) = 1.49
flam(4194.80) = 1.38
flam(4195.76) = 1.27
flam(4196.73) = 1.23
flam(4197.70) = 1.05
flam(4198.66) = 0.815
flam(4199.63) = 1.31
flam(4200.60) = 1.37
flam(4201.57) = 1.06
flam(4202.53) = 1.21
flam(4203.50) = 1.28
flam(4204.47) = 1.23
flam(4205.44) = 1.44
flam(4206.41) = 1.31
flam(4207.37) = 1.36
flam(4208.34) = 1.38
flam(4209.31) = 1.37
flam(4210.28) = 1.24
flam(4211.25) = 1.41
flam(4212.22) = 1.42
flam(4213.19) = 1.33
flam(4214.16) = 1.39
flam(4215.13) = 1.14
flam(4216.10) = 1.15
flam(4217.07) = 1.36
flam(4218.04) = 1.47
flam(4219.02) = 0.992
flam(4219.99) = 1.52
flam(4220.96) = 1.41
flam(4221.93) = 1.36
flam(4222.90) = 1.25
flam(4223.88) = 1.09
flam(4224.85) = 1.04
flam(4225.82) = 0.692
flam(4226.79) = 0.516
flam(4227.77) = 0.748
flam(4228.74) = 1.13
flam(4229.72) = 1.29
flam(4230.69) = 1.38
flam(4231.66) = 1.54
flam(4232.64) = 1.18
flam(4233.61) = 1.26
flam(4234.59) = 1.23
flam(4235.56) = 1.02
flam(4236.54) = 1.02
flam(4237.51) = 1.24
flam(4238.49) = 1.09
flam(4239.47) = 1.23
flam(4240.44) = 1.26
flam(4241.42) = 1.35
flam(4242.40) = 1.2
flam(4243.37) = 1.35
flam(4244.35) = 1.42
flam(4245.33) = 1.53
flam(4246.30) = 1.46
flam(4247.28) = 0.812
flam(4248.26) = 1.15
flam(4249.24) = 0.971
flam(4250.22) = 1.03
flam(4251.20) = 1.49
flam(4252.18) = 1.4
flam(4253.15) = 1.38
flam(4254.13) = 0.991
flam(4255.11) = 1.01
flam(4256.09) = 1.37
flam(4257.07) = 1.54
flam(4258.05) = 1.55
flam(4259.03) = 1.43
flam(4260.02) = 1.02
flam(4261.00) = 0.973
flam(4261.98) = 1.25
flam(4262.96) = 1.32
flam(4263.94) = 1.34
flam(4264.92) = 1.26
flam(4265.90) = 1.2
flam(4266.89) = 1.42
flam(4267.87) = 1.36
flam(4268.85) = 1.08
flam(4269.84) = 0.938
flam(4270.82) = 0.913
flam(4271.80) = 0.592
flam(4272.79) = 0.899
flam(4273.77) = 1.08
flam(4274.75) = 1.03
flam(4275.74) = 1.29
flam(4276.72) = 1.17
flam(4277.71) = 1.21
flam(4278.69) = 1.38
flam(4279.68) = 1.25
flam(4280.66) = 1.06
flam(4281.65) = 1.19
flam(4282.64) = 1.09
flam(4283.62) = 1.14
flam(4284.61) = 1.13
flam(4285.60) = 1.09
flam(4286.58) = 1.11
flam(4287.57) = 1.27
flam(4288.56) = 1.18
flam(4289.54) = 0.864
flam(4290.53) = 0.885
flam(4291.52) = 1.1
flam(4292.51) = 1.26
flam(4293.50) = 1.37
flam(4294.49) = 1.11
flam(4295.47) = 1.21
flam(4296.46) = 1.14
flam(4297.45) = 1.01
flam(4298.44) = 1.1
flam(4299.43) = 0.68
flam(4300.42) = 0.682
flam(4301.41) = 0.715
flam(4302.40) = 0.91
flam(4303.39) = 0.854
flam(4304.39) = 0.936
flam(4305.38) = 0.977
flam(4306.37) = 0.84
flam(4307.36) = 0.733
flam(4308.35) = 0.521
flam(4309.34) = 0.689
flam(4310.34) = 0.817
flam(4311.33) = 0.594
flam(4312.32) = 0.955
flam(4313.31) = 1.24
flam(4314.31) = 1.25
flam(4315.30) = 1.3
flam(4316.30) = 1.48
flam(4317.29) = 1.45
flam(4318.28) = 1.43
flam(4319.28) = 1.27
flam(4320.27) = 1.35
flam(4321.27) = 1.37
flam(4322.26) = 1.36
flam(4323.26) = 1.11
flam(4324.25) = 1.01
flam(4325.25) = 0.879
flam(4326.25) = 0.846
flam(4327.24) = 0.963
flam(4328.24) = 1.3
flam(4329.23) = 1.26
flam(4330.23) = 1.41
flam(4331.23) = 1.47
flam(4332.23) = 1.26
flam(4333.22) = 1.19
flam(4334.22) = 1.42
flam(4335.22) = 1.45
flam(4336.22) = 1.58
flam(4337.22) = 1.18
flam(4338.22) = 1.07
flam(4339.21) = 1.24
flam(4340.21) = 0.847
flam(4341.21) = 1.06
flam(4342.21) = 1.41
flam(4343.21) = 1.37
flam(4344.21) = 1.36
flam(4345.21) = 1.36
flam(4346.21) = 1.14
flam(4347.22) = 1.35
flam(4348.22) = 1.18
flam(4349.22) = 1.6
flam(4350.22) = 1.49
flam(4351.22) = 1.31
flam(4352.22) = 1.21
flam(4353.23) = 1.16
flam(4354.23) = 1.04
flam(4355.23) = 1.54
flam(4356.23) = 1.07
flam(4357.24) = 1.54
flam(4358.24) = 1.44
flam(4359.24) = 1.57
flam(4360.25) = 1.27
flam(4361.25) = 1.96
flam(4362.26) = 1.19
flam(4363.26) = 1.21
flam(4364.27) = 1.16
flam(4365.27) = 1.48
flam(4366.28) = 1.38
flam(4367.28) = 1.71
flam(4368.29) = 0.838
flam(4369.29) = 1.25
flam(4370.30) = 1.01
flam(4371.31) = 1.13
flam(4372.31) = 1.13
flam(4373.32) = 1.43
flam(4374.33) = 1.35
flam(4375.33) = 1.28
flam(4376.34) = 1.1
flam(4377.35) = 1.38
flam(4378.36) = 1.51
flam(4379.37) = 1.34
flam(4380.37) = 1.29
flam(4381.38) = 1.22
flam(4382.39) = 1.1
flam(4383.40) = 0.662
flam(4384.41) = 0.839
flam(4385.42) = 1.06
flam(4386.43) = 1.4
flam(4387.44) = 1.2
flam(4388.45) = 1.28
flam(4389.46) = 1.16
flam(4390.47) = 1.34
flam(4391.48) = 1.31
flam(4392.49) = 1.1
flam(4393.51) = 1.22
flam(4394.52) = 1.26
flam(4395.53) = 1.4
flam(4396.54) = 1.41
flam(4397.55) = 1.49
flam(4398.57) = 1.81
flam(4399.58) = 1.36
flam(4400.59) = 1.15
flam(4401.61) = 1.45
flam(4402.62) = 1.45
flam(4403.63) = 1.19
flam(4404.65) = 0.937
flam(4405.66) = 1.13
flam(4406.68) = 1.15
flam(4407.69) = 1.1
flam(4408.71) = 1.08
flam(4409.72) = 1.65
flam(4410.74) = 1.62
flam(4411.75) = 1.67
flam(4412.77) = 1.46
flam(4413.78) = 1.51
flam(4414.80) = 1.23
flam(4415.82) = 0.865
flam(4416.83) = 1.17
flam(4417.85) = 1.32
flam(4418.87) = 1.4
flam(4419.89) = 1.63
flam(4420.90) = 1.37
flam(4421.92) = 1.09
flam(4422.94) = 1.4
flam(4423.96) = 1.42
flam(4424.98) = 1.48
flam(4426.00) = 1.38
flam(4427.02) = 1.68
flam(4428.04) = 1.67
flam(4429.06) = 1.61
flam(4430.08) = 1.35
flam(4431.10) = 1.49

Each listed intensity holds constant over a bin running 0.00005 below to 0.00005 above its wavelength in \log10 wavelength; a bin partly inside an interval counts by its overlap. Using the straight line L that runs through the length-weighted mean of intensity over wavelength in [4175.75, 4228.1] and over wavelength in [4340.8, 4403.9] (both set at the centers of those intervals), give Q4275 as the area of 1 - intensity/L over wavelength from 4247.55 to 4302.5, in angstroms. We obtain 5.09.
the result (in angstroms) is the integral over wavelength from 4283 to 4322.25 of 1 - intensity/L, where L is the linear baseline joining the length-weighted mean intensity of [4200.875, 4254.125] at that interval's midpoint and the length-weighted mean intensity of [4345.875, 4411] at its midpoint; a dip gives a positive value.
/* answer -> 6.3 angstroms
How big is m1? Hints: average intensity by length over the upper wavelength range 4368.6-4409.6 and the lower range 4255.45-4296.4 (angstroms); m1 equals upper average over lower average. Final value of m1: 1.1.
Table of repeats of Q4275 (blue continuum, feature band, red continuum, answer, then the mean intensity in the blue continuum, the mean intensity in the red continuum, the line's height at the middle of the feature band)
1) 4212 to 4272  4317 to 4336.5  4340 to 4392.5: -0.2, 1.21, 1.27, 1.25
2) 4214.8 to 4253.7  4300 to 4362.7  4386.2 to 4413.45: 4.3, 1.2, 1.33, 1.28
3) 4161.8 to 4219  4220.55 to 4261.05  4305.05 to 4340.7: 0.6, 1.27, 1.14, 1.22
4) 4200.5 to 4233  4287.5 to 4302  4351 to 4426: 2.7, 1.24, 1.3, 1.26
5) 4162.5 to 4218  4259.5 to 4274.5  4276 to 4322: 0.3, 1.27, 1.08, 1.13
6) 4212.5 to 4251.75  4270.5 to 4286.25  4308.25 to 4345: 1.3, 1.2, 1.19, 1.2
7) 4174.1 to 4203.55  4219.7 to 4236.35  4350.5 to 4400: 1.0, 1.21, 1.28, 1.22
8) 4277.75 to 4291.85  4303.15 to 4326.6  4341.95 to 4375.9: 2.9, 1.13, 1.32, 1.21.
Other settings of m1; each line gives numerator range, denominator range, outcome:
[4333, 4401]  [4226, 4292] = 1.10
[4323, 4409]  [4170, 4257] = 1.03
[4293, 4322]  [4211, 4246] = 0.85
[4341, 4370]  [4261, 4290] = 1.17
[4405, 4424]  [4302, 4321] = 1.28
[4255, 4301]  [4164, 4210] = 0.91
